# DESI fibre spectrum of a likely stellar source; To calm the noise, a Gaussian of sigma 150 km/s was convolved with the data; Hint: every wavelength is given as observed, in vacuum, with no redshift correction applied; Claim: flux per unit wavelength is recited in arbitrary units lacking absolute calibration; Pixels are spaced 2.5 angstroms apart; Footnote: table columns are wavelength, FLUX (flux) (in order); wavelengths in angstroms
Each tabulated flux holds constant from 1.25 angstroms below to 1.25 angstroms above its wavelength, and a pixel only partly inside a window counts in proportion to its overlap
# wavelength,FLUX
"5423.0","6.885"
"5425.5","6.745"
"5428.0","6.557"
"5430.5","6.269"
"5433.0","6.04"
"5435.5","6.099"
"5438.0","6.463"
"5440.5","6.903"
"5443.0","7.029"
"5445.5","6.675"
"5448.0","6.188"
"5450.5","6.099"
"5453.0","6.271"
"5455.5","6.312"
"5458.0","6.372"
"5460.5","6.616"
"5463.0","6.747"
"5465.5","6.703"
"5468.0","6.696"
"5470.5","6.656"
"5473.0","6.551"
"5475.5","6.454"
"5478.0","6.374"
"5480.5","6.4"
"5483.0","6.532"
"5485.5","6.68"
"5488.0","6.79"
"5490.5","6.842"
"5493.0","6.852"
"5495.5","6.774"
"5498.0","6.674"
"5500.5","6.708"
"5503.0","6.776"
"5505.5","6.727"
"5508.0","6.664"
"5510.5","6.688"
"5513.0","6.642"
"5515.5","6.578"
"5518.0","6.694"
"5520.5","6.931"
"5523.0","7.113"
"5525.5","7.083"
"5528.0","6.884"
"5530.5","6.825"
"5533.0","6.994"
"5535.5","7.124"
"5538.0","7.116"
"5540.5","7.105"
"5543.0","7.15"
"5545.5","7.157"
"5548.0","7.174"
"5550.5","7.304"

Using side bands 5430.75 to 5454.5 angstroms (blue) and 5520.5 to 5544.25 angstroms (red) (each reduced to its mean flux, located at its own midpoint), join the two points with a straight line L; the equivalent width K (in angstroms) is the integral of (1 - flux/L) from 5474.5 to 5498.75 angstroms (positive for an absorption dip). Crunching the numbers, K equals 0.29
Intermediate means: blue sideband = 6.41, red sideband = 7.04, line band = 6.64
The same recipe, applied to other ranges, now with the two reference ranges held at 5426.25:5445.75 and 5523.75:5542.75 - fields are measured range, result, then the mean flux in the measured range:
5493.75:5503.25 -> 0.1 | 6.73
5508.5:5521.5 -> 0.4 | 6.7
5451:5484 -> 0.8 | 6.5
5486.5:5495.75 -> 0.0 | 6.82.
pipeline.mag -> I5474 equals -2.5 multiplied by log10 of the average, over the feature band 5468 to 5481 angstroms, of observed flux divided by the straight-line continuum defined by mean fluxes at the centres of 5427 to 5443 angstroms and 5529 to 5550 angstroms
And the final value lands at 0.03 mag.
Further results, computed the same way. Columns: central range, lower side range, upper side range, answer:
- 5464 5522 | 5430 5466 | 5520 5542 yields 0.01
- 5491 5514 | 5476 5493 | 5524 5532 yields 0.00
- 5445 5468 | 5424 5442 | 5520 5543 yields 0.02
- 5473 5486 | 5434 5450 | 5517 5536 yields 0.04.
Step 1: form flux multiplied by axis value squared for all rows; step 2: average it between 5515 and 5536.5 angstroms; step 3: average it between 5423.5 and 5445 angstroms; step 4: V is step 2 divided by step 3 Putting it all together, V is 1.10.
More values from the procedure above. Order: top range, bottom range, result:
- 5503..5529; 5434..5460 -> 1.08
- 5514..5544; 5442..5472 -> 1.10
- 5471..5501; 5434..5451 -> 1.04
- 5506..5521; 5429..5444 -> 1.07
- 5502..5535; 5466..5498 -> 1.04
